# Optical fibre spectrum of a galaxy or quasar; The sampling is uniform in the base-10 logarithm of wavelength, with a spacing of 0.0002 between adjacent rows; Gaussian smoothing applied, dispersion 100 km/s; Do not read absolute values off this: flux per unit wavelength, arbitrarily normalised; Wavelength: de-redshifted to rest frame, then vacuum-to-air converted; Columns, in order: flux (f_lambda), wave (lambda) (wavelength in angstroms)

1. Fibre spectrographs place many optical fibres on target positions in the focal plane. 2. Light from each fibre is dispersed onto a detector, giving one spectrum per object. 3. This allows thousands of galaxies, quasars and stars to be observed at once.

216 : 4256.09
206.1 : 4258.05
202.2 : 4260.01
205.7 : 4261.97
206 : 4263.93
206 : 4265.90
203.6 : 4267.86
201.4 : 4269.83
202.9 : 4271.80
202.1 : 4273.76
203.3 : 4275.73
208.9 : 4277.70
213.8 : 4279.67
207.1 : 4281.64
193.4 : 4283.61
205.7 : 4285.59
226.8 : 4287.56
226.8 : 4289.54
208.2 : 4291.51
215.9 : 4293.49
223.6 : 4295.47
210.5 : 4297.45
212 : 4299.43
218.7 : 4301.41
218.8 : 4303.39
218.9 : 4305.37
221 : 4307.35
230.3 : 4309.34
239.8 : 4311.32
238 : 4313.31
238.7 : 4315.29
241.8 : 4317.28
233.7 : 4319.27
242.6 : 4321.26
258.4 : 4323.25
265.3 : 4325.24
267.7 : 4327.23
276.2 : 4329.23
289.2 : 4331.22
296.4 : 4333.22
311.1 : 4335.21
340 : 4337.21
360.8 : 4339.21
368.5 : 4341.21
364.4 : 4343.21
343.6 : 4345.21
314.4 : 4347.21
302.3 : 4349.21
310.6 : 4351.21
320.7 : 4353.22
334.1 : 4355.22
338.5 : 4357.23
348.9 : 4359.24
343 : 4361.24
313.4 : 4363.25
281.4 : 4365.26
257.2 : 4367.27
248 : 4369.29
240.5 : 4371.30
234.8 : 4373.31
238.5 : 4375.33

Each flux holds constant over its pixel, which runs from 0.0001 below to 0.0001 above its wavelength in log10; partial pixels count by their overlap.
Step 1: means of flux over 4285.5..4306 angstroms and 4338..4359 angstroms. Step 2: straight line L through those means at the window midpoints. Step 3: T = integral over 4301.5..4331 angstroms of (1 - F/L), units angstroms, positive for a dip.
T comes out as 2.3 angstroms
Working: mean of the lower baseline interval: 217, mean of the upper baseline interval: 336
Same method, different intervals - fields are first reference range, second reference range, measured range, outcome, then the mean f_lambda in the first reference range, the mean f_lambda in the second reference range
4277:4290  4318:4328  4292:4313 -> 0.9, 211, 253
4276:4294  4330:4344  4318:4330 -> 1.8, 211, 332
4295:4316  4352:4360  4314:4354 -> -1.3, 224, 334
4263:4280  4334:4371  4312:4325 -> 1.4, 205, 321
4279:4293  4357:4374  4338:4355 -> -4.2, 212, 288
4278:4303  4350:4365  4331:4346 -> -2.1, 214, 327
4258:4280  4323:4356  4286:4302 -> 1.7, 205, 314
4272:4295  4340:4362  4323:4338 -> 0.5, 210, 336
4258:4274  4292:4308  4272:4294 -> 0.1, 204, 217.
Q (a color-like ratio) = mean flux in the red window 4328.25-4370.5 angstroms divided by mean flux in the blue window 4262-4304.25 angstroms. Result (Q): 1.5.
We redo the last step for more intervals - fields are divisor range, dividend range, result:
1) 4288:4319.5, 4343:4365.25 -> 1.46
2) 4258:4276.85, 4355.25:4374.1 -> 1.43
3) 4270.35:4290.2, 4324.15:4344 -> 1.50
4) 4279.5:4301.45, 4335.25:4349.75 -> 1.60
